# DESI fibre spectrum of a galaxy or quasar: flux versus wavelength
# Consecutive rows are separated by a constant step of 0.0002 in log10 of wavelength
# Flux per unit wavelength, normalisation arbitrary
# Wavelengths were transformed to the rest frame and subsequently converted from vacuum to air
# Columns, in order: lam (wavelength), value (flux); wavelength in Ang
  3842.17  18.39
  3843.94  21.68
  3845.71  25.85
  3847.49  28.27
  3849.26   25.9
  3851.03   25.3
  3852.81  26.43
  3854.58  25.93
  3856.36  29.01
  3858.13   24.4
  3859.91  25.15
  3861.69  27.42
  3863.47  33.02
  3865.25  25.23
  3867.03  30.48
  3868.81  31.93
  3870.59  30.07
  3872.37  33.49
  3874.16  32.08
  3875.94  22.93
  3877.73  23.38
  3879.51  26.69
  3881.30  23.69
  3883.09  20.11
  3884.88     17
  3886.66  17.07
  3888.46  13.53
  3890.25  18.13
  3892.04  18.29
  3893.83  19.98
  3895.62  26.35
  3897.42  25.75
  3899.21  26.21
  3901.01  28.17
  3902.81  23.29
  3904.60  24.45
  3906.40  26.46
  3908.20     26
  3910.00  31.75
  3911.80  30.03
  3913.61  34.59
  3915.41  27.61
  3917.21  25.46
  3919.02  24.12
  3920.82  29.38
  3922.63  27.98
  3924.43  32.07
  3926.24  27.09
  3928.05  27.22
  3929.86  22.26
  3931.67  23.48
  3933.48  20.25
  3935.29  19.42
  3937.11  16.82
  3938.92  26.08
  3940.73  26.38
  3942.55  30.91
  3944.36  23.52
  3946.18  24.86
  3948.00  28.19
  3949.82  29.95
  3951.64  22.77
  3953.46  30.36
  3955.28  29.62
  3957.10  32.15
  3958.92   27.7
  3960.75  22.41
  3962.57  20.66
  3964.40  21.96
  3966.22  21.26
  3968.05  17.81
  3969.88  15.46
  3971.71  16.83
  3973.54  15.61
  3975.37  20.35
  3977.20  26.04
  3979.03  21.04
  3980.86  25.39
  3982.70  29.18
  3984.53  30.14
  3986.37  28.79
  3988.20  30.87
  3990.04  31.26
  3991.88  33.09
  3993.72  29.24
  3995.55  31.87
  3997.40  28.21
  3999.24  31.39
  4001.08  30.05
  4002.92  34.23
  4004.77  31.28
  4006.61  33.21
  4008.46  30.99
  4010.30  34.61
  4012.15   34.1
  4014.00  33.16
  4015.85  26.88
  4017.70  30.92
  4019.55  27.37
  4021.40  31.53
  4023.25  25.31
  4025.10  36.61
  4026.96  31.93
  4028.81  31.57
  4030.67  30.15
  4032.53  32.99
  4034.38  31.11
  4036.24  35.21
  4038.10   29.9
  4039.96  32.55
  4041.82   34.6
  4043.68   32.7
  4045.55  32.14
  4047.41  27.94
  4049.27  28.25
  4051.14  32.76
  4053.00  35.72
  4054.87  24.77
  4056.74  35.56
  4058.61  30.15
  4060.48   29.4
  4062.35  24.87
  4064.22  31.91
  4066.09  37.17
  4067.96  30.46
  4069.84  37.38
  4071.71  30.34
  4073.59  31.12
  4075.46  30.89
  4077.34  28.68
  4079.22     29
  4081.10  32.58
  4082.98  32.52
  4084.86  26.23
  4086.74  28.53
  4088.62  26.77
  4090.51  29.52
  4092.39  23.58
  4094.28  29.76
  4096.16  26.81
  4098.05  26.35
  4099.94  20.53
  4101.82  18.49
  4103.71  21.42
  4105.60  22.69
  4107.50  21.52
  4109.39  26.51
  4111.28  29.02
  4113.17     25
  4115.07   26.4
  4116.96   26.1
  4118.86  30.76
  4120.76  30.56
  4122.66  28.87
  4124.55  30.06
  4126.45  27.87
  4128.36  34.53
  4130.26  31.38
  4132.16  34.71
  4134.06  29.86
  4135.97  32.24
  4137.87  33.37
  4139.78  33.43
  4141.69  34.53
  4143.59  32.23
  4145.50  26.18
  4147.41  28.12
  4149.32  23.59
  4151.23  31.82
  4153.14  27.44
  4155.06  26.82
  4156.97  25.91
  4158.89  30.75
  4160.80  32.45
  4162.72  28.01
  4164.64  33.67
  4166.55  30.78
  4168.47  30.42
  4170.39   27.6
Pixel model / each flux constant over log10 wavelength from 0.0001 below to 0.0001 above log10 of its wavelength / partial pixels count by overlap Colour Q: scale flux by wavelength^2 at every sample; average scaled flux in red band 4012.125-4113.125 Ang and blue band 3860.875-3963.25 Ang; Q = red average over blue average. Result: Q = 1.24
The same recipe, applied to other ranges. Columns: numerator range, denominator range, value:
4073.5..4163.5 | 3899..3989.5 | 1.22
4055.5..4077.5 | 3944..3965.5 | 1.27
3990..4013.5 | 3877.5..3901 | 1.57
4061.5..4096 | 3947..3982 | 1.35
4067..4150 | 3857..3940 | 1.26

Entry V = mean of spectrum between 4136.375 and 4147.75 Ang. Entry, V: 31.5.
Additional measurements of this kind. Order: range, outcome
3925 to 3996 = 25.1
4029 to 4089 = 31.1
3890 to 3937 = 25.6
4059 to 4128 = 28.1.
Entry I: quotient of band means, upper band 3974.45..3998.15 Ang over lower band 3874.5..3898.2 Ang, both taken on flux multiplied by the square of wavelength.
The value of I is 1.39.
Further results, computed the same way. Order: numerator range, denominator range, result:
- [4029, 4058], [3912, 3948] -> 1.30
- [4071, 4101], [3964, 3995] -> 1.21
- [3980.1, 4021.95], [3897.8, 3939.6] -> 1.23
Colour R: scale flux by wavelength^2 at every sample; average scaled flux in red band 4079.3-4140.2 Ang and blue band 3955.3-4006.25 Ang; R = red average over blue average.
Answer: 1.14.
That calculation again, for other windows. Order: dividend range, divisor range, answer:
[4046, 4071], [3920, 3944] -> 1.32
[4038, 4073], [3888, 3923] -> 1.33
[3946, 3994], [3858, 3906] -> 1.07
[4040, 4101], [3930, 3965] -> 1.27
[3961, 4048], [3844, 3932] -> 1.18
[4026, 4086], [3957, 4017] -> 1.19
